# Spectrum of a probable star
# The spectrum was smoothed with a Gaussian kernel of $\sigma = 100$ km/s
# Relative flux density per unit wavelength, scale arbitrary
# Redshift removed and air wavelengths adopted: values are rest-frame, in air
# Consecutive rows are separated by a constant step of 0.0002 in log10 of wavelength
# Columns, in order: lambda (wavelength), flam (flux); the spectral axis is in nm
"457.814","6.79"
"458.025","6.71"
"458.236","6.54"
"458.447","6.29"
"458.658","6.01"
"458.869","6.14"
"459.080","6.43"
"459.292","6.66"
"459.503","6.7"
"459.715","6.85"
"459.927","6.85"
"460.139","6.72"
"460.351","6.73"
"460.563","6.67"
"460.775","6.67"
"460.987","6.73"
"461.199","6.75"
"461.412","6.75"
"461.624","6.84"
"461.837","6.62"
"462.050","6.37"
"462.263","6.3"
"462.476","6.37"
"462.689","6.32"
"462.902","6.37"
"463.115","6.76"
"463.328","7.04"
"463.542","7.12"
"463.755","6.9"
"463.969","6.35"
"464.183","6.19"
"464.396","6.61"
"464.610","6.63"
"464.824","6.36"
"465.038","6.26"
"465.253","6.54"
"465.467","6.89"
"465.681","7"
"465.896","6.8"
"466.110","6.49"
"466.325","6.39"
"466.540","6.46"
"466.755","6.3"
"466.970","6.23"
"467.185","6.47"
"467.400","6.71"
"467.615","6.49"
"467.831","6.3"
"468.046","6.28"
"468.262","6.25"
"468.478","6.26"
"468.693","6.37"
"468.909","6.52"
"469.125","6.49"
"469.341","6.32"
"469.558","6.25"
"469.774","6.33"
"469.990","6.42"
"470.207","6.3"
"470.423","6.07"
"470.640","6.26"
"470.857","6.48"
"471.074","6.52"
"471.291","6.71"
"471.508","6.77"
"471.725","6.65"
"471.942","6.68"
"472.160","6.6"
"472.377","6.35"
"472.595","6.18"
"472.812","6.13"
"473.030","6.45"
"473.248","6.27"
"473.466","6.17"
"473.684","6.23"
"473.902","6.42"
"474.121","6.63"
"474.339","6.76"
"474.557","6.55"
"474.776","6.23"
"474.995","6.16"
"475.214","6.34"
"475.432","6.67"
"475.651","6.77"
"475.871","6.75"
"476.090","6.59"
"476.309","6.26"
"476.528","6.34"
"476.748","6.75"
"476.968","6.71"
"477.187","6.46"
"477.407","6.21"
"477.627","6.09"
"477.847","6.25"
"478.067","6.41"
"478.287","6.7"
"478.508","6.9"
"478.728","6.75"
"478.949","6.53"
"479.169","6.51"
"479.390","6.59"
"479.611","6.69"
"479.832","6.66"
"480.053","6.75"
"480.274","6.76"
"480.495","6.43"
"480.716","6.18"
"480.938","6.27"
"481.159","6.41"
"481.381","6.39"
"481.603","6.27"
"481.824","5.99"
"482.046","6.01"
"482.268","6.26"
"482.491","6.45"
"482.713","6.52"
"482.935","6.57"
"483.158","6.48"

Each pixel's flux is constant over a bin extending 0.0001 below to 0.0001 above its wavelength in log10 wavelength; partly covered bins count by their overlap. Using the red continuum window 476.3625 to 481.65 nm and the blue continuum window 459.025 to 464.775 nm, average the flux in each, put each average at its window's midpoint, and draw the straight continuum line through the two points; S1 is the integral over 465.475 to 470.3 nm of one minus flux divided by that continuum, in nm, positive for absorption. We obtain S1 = 0.11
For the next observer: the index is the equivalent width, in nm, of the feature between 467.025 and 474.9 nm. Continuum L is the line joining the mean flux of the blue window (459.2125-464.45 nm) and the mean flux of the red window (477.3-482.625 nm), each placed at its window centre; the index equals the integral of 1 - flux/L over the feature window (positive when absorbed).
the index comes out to 0.16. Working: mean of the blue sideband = 6.65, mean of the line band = 6.41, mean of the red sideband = 6.44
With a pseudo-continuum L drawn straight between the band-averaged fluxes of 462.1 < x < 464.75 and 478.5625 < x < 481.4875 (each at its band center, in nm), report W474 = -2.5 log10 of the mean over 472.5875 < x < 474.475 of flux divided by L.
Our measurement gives 0.03 mag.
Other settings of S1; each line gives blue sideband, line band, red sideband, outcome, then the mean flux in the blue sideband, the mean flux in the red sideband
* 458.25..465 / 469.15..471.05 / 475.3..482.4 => 0.06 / 6.58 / 6.48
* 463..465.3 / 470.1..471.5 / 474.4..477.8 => 0.02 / 6.61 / 6.46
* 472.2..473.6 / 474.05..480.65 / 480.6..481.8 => -0.27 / 6.28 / 6.28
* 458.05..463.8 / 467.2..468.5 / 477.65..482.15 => 0.03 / 6.61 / 6.47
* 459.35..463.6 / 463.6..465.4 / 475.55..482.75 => 0.04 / 6.67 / 6.47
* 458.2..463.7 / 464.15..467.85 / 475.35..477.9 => 0.03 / 6.6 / 6.49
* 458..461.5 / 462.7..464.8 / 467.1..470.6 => -0.05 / 6.6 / 6.36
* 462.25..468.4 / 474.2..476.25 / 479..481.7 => -0.01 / 6.53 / 6.49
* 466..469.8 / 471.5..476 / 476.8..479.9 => 0.01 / 6.39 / 6.53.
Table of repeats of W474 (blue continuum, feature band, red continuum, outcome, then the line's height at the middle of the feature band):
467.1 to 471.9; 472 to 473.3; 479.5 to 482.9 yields 0.01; 6.42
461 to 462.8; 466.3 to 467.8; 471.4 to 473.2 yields 0.01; 6.51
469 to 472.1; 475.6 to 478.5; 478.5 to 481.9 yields 0.00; 6.48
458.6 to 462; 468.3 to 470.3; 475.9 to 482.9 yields 0.03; 6.55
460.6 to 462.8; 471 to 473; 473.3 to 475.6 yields -0.01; 6.45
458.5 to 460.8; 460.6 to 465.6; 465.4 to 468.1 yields -0.01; 6.55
